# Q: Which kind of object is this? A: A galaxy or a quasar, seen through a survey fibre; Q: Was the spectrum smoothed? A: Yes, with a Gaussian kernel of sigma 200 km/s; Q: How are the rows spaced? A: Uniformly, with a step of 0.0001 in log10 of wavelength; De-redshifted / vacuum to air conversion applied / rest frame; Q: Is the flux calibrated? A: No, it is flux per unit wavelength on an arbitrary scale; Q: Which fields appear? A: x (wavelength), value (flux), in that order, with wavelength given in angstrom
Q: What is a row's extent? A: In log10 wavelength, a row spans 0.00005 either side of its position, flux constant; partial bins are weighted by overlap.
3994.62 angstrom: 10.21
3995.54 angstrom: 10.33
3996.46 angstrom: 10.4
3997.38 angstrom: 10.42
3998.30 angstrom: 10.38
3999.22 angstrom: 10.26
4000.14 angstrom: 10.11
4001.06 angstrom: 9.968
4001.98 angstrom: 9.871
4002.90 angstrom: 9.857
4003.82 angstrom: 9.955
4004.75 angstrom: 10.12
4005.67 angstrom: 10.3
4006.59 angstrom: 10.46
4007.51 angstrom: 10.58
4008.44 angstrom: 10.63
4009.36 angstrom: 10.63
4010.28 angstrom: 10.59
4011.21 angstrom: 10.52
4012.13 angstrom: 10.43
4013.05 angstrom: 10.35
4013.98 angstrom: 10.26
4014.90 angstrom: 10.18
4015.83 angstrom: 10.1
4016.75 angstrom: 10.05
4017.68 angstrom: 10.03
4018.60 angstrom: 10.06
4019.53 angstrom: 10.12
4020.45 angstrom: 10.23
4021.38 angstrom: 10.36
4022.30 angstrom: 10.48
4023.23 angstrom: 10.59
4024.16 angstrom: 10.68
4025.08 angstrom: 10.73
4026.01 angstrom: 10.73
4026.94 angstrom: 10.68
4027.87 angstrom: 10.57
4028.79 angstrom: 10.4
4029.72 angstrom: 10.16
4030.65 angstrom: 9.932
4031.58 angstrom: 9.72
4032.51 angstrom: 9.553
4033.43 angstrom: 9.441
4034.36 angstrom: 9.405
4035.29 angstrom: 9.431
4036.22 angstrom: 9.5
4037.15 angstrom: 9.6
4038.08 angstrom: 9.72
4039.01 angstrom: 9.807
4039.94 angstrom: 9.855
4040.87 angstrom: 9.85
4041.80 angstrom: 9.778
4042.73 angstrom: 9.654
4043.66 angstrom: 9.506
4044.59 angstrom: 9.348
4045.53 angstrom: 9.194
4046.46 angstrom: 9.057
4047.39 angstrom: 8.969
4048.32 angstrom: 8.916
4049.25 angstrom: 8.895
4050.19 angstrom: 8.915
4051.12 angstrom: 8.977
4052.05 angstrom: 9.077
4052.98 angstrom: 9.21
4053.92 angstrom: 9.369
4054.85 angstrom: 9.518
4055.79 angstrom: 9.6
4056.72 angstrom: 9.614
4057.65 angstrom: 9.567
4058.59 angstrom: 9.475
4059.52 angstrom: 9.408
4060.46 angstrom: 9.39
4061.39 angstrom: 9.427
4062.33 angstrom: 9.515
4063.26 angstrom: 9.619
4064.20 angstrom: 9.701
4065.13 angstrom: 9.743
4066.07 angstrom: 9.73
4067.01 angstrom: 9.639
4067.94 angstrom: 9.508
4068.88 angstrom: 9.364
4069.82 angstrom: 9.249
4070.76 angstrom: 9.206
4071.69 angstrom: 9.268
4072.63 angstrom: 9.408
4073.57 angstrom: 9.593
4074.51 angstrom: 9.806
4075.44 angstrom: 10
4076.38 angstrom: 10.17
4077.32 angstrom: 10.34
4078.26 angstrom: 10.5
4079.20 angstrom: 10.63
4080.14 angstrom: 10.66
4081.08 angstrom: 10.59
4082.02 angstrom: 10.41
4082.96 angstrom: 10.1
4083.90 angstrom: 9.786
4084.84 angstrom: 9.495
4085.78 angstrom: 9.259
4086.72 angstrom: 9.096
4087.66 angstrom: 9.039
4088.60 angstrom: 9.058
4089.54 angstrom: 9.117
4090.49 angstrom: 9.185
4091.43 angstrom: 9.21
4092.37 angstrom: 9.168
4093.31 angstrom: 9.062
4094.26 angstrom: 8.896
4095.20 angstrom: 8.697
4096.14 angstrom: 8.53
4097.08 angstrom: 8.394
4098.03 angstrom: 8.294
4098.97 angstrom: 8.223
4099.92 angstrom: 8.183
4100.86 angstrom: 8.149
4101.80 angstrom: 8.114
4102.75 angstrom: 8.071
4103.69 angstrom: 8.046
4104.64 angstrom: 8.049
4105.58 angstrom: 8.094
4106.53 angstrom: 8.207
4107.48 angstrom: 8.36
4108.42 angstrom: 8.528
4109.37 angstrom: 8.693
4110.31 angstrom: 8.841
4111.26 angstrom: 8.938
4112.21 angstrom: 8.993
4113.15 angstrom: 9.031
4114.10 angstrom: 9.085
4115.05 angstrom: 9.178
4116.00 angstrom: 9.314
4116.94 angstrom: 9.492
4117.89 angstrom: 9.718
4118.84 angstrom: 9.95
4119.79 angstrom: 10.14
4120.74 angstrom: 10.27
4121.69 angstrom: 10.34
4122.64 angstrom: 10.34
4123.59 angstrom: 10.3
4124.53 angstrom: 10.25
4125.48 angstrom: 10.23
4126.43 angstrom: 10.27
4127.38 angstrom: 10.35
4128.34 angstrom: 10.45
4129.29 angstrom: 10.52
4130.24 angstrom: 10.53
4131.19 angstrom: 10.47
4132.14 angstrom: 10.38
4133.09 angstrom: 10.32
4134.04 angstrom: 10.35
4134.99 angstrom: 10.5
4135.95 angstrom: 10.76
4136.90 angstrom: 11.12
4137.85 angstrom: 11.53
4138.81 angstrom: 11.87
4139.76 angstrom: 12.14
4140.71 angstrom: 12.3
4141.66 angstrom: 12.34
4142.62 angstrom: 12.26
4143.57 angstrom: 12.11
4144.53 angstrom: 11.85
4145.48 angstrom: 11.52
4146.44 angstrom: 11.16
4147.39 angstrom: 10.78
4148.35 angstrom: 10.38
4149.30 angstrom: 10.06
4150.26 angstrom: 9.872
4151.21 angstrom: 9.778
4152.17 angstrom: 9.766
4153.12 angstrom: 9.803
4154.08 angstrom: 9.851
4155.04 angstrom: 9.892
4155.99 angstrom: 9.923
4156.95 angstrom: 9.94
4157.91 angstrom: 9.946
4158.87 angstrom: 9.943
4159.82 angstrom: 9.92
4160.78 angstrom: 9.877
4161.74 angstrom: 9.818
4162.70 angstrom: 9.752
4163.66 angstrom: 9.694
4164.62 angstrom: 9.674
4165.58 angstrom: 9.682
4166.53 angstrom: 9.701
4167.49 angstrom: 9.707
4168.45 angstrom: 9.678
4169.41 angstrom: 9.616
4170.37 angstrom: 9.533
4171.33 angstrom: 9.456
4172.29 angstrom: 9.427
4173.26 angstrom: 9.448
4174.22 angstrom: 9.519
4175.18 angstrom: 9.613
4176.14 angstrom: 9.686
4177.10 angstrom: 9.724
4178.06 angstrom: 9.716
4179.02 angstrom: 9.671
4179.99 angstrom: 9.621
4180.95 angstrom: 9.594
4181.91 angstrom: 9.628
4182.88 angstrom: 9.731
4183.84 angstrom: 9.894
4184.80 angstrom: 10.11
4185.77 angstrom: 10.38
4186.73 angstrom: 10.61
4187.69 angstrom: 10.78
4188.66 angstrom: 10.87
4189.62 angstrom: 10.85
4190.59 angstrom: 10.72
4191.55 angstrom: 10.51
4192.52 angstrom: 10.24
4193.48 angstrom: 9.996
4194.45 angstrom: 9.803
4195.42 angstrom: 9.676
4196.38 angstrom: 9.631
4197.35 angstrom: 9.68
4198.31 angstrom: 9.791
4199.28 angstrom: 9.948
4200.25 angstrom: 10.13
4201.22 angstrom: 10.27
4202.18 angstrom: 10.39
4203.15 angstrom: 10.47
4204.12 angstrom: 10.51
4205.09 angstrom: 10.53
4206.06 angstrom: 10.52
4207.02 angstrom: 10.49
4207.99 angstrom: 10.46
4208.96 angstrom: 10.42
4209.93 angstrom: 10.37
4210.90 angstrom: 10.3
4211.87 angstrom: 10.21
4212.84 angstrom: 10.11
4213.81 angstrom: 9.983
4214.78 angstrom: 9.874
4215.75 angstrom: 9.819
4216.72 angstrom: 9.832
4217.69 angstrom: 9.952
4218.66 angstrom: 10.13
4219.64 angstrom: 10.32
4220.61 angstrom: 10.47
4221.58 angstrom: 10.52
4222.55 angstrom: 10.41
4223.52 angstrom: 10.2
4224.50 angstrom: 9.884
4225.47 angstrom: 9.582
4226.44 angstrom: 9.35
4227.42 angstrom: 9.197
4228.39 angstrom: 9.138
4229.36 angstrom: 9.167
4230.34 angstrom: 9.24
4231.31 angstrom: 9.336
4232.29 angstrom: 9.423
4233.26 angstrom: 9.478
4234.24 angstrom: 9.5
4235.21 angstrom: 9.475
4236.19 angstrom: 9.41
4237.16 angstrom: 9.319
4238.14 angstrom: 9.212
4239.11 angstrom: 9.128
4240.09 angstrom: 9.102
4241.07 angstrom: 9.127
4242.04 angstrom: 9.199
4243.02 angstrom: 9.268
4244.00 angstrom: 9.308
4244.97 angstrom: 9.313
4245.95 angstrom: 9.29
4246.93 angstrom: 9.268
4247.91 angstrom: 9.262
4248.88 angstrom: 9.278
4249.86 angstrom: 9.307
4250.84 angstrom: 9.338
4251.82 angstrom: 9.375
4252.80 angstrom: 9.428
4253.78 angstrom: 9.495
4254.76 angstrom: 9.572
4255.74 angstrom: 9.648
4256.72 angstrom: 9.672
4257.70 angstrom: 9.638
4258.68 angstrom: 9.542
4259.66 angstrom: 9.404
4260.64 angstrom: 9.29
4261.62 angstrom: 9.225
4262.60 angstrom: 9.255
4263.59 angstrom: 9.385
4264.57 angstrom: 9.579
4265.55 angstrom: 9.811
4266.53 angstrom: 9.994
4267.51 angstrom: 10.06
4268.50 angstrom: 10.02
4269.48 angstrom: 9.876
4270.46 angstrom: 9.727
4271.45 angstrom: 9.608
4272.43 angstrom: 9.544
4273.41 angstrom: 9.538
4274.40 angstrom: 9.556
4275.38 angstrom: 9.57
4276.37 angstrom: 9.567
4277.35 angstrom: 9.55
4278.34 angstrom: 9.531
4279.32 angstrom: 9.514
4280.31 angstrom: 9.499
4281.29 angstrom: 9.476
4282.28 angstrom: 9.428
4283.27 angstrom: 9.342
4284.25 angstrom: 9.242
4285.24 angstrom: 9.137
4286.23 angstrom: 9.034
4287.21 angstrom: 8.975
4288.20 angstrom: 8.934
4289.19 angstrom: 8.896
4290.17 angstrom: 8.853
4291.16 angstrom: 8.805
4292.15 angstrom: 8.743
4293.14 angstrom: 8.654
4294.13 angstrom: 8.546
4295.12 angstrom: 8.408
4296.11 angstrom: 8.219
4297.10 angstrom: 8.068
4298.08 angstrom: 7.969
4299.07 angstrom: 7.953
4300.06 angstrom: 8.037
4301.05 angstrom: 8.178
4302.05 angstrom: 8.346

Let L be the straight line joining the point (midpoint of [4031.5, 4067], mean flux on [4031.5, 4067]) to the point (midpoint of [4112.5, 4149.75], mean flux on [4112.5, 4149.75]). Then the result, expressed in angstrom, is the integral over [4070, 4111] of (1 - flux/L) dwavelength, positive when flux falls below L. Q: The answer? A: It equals 3.7 angstrom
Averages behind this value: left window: 9.45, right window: 10.6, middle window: 9.13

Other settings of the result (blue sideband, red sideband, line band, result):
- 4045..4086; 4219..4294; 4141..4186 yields -2.6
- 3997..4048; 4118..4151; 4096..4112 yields 3.4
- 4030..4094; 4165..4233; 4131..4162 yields -2.8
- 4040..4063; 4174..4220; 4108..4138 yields -0.7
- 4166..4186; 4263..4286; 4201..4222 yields -1.4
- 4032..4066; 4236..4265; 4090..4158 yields -3.1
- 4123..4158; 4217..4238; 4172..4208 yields 0.2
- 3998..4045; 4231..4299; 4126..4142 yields -2.0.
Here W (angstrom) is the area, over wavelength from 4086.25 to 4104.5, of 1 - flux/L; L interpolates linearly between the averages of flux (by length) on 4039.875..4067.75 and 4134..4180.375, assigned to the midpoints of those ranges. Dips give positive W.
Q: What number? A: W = 2.1 angstrom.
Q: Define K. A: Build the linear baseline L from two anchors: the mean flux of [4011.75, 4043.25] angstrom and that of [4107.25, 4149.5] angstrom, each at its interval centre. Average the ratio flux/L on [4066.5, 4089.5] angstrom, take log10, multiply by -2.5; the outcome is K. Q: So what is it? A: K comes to 0.05 mag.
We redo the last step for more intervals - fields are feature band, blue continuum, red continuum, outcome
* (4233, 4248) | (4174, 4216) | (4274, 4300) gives 0.03 mag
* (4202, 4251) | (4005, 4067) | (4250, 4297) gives -0.03 mag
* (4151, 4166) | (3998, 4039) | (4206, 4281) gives 0.00 mag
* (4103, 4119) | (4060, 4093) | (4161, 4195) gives 0.11 mag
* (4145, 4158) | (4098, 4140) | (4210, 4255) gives -0.06 mag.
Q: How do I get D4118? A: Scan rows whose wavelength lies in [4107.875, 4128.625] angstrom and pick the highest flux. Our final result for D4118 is 10.45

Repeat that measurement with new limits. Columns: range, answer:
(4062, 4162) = 12.34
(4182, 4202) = 10.87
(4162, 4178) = 9.752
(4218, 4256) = 10.52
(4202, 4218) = 10.53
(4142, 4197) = 12.26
